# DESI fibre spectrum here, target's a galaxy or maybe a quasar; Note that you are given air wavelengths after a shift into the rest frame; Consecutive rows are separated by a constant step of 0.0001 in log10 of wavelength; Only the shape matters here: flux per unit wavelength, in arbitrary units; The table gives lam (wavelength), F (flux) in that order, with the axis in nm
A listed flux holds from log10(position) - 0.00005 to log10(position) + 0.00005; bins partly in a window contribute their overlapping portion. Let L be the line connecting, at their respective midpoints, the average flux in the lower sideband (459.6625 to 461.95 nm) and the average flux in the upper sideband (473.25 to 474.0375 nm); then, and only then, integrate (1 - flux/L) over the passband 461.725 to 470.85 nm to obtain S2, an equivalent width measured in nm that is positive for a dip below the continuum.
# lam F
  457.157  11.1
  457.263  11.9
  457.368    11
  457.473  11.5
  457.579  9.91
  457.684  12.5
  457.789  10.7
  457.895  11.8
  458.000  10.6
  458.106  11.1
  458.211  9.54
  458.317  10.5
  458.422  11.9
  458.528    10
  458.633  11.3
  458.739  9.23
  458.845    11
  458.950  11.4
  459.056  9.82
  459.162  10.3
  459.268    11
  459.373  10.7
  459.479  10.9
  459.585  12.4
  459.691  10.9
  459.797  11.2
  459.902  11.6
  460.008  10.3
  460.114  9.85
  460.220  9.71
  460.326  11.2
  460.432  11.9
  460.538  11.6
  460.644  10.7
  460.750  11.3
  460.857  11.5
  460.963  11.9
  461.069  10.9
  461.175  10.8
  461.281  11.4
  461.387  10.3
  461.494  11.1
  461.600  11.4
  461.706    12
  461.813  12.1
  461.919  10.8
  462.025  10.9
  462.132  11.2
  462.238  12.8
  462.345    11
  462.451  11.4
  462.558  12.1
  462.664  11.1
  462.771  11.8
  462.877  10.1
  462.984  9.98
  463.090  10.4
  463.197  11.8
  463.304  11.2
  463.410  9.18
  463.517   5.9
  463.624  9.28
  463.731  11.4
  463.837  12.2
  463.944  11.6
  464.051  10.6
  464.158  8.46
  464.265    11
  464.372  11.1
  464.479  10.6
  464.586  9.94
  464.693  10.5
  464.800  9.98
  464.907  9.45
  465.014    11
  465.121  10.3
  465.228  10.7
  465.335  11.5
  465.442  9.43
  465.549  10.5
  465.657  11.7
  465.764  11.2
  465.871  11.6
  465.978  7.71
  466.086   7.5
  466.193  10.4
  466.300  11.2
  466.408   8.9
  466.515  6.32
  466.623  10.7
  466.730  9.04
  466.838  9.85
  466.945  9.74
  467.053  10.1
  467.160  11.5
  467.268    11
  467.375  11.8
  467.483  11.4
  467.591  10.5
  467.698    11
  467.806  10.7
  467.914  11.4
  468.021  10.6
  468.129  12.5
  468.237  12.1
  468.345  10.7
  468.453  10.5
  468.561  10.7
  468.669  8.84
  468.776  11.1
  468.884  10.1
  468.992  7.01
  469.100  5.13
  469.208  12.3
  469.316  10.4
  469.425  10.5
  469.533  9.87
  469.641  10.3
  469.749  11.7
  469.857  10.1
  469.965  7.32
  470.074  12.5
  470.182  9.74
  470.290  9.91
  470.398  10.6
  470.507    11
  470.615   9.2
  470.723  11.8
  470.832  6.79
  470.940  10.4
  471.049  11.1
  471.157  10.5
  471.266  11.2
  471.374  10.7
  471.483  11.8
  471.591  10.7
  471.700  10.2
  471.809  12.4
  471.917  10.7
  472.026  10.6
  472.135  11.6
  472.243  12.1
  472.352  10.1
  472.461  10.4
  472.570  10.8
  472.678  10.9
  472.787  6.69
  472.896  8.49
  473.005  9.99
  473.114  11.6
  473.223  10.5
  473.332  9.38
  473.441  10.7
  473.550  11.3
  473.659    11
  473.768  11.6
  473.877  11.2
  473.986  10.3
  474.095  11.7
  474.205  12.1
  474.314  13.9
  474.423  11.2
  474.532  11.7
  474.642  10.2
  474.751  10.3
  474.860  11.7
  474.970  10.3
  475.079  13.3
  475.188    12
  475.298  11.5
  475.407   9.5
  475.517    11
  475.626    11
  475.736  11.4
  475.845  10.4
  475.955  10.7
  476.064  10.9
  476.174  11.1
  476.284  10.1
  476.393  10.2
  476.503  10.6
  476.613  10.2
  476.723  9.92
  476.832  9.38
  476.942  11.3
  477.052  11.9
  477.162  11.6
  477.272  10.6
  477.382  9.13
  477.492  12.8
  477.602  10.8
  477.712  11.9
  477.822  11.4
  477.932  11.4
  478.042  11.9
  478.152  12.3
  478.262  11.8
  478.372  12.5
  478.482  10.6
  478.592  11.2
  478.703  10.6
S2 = 0.48 nm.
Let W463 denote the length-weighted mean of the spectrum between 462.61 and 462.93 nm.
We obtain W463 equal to 11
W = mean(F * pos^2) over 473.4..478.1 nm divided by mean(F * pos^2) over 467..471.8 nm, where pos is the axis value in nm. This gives 1.1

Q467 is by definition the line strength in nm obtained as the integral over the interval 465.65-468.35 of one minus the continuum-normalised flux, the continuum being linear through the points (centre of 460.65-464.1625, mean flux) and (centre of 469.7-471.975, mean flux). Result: 0.07 nm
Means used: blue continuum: 10.9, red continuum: 10.5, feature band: 10.4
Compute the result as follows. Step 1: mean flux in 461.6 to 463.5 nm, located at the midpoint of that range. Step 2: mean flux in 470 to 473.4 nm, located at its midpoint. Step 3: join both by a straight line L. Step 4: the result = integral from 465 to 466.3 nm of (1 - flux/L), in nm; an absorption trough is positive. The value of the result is 0.07 nm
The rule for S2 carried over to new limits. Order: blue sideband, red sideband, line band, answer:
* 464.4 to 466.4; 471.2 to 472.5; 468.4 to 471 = 0.21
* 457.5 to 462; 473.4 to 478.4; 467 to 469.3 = 0.12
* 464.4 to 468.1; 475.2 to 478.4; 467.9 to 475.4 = 0.03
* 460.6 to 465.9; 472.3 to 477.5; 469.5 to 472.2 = 0.07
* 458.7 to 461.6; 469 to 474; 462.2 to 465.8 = 0.04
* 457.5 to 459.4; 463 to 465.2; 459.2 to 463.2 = -0.24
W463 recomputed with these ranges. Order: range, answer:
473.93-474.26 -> 11.4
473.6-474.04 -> 11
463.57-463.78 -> 10.3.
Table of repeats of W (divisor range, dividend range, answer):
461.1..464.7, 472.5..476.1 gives 1.06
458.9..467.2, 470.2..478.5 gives 1.07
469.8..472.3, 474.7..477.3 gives 1.05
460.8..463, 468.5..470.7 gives 0.91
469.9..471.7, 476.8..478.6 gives 1.13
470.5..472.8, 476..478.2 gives 1.06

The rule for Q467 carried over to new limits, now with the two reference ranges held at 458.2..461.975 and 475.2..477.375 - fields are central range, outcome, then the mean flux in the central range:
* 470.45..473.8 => 0.08 nm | 10.5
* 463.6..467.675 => 0.21 nm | 10.3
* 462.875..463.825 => 0.08 nm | 10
